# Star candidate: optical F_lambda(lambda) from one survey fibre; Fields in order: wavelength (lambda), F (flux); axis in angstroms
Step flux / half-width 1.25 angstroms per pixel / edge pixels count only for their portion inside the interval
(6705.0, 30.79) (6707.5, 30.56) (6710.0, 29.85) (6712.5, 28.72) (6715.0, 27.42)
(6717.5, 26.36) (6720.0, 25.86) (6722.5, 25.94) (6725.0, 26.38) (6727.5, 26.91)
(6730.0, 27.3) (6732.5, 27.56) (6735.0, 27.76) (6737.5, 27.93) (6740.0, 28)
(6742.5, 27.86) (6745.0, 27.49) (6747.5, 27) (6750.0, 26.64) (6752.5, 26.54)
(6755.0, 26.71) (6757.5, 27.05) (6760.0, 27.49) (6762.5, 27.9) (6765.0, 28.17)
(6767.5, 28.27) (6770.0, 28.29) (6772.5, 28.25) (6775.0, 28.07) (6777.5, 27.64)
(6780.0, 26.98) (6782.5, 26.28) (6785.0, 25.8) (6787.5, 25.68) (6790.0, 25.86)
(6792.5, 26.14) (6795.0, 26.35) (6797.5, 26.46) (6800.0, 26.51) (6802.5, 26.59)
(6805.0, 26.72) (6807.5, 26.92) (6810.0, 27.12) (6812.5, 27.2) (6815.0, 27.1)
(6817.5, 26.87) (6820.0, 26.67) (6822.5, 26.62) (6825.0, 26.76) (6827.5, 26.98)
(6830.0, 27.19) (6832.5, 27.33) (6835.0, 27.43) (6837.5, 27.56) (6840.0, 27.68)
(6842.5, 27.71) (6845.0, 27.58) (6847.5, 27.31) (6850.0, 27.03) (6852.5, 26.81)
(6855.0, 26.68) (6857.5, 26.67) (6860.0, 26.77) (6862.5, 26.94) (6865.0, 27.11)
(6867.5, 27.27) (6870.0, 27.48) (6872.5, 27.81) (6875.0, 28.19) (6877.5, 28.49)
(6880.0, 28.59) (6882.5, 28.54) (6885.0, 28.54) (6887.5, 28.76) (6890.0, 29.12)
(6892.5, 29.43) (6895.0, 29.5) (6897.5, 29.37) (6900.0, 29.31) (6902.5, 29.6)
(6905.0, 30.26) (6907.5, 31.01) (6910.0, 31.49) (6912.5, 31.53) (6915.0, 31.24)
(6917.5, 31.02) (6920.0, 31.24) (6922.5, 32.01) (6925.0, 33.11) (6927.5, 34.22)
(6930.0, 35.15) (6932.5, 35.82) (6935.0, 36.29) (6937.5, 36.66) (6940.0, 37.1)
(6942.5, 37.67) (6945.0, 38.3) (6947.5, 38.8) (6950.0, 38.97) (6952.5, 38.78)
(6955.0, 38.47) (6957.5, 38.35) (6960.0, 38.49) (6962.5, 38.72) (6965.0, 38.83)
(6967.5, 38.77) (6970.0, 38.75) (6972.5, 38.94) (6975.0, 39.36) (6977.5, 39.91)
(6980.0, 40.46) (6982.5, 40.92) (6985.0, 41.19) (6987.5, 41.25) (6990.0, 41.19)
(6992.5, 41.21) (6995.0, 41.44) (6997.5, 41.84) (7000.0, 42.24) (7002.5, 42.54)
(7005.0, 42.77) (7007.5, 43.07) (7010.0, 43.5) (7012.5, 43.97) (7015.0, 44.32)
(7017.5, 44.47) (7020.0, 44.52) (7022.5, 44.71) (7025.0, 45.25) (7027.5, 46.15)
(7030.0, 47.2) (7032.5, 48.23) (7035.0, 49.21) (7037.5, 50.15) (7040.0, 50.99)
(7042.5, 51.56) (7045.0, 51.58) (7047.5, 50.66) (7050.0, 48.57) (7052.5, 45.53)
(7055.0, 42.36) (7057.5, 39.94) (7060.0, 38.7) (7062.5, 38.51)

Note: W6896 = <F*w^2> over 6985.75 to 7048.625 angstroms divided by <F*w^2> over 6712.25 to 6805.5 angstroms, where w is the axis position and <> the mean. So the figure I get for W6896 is 1.81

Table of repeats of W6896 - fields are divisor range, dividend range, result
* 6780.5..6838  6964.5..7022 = 1.64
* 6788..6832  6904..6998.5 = 1.45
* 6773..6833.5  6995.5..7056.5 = 1.83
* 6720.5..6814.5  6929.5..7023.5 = 1.58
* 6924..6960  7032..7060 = 1.32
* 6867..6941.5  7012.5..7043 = 1.57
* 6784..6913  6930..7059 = 1.59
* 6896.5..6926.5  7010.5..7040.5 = 1.55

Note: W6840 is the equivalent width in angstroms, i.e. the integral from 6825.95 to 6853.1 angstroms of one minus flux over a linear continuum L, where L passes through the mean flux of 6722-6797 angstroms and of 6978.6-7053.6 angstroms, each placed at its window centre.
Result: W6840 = 4.5 angstroms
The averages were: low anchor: 27.1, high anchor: 45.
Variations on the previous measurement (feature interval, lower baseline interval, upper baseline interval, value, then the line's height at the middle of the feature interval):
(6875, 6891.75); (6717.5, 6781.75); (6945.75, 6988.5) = 2.9 angstroms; 34.7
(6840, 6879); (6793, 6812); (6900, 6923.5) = 2.1 angstroms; 28.9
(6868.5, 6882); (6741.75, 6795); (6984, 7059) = 2.6 angstroms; 34.7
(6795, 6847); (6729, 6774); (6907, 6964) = 6.0 angstroms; 30.6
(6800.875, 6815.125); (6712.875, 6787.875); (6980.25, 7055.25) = 1.9 angstroms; 31.1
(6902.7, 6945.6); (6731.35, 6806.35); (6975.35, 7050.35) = 5.3 angstroms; 38.3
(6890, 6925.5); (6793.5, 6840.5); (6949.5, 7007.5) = 3.9 angstroms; 34.4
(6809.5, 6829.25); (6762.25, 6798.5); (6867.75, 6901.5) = 0.5 angstroms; 27.7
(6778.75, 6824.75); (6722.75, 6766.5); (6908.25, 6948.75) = 4.6 angstroms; 29.5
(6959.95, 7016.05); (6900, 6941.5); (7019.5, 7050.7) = 1.3 angstroms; 42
